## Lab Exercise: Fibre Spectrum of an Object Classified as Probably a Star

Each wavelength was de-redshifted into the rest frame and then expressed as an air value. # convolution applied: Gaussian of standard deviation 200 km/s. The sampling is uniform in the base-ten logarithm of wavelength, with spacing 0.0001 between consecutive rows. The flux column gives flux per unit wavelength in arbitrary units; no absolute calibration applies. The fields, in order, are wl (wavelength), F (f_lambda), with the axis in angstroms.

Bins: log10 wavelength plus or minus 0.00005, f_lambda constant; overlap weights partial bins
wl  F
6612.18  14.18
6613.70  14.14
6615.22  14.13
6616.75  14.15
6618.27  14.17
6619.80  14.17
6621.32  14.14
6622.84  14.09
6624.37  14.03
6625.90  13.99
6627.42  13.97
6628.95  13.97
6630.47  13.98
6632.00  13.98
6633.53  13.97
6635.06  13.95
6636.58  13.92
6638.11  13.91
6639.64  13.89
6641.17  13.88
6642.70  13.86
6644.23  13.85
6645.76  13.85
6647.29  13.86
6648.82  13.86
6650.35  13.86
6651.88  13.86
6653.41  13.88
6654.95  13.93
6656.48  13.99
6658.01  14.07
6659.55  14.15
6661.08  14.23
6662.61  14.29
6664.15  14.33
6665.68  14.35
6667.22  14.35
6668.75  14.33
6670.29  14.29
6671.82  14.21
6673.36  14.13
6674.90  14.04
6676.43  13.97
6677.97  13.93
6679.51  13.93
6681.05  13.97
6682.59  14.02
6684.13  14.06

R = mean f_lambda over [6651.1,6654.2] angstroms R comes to 13.9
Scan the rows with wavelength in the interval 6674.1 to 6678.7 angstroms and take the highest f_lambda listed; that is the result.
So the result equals 14.04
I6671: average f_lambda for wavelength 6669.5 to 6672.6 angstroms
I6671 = 14.2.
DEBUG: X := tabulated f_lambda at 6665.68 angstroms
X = 14.35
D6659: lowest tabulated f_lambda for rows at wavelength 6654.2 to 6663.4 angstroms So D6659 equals 13.93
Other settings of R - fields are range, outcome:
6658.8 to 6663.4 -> 14.2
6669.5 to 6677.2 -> 14.1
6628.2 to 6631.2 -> 14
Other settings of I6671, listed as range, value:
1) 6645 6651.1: 13.9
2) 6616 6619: 14.2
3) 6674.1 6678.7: 14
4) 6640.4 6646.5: 13.9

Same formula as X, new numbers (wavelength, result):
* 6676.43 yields 13.97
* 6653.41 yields 13.88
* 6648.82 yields 13.86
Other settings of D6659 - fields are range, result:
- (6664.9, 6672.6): 14.21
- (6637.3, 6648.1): 13.85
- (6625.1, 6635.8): 13.95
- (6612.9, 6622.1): 14.13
